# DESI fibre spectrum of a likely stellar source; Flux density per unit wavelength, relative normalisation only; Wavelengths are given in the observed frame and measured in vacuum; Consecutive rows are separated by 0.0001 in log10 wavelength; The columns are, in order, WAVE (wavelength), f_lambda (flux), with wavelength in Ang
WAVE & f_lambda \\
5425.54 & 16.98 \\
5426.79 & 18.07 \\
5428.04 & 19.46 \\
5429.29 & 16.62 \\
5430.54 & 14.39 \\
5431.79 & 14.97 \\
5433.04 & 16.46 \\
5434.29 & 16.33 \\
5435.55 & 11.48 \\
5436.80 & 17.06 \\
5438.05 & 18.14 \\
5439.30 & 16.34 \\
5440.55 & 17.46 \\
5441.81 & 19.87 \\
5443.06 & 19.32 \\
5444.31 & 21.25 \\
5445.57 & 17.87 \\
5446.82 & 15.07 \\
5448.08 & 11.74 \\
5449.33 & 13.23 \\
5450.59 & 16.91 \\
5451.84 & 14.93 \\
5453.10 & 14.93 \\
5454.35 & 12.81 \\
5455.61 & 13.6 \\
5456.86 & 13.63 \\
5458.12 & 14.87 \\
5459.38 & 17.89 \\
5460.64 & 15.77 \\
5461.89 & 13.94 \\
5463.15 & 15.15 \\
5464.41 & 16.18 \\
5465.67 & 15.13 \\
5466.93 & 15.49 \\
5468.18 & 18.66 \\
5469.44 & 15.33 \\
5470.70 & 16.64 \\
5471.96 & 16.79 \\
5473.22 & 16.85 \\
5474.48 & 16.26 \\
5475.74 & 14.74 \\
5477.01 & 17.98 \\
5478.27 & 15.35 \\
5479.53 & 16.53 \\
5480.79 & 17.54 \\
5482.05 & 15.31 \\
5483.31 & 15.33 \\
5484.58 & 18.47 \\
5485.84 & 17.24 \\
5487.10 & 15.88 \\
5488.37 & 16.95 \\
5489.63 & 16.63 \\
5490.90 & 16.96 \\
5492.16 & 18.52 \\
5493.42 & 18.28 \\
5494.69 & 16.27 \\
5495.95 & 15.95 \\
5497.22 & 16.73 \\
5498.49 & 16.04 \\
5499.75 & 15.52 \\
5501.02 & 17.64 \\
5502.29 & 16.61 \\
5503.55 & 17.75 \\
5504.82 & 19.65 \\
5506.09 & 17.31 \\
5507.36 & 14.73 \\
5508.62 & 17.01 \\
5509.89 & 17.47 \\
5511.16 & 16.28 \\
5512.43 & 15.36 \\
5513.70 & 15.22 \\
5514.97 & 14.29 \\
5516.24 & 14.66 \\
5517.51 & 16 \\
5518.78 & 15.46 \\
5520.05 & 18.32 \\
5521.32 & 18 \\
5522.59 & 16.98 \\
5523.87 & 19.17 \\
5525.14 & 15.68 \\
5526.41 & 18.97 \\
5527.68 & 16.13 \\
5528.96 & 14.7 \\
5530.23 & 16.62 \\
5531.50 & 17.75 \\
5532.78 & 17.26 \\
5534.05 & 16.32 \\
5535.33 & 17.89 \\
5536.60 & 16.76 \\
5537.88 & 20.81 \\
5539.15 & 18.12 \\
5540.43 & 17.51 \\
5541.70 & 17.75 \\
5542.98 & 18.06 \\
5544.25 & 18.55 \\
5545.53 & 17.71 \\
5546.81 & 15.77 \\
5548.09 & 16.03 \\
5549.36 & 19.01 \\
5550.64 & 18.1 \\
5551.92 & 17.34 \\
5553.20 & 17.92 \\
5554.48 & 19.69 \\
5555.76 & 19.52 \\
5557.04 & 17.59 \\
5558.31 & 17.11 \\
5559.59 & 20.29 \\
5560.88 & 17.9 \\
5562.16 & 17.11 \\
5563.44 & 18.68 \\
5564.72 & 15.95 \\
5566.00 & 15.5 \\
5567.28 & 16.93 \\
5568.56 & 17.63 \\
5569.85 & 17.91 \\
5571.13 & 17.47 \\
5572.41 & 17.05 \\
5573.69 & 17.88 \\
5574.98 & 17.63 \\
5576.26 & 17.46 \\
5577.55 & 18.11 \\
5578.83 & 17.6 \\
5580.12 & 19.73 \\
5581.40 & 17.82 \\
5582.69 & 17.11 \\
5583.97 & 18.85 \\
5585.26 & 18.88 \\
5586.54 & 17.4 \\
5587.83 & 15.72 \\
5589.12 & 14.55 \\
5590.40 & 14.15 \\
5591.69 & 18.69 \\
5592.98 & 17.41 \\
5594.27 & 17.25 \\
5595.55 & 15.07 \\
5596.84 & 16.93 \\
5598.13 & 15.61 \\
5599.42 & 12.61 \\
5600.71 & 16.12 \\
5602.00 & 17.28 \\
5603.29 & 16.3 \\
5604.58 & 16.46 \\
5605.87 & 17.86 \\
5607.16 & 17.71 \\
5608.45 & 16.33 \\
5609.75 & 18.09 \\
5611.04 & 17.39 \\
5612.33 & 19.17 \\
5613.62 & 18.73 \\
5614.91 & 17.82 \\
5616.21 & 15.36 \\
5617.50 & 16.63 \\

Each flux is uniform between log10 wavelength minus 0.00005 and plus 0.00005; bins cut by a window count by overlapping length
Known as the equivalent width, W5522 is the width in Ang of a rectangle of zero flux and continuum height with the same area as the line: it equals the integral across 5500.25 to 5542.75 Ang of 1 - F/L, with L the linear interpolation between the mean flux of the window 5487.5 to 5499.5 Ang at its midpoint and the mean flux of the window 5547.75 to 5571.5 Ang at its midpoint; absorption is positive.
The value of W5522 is 0.7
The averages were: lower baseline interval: 16.9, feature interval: 17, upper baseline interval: 17.8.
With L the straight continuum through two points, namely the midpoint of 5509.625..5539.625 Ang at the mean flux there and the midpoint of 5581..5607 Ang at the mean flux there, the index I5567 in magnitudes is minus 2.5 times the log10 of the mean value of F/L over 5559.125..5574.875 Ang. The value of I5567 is -0.05 mag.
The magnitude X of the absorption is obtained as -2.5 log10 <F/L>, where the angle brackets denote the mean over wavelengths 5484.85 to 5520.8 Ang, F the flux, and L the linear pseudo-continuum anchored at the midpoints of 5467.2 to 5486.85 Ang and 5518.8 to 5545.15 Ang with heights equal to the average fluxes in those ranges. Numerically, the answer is 0.03 mag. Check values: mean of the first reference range 16.6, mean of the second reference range 17.5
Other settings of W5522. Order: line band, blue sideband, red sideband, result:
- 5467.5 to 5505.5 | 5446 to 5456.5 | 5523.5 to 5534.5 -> -3.4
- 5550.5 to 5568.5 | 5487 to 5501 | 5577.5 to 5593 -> -0.7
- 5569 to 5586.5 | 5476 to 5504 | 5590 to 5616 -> -1.2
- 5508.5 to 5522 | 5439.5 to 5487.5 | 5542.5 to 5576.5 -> 0.6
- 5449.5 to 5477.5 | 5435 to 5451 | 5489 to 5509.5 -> 1.9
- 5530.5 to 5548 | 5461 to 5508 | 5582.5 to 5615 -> -1.0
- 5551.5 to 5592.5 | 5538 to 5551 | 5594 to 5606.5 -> -1.5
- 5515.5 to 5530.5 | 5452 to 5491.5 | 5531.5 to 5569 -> 0.4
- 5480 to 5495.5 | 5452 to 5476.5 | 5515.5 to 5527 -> -0.8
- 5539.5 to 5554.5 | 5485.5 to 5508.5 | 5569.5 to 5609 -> -0.7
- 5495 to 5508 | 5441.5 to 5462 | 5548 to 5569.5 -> -0.1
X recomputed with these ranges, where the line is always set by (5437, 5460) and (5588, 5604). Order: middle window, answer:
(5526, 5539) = -0.08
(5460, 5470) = 0.03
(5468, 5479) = -0.02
